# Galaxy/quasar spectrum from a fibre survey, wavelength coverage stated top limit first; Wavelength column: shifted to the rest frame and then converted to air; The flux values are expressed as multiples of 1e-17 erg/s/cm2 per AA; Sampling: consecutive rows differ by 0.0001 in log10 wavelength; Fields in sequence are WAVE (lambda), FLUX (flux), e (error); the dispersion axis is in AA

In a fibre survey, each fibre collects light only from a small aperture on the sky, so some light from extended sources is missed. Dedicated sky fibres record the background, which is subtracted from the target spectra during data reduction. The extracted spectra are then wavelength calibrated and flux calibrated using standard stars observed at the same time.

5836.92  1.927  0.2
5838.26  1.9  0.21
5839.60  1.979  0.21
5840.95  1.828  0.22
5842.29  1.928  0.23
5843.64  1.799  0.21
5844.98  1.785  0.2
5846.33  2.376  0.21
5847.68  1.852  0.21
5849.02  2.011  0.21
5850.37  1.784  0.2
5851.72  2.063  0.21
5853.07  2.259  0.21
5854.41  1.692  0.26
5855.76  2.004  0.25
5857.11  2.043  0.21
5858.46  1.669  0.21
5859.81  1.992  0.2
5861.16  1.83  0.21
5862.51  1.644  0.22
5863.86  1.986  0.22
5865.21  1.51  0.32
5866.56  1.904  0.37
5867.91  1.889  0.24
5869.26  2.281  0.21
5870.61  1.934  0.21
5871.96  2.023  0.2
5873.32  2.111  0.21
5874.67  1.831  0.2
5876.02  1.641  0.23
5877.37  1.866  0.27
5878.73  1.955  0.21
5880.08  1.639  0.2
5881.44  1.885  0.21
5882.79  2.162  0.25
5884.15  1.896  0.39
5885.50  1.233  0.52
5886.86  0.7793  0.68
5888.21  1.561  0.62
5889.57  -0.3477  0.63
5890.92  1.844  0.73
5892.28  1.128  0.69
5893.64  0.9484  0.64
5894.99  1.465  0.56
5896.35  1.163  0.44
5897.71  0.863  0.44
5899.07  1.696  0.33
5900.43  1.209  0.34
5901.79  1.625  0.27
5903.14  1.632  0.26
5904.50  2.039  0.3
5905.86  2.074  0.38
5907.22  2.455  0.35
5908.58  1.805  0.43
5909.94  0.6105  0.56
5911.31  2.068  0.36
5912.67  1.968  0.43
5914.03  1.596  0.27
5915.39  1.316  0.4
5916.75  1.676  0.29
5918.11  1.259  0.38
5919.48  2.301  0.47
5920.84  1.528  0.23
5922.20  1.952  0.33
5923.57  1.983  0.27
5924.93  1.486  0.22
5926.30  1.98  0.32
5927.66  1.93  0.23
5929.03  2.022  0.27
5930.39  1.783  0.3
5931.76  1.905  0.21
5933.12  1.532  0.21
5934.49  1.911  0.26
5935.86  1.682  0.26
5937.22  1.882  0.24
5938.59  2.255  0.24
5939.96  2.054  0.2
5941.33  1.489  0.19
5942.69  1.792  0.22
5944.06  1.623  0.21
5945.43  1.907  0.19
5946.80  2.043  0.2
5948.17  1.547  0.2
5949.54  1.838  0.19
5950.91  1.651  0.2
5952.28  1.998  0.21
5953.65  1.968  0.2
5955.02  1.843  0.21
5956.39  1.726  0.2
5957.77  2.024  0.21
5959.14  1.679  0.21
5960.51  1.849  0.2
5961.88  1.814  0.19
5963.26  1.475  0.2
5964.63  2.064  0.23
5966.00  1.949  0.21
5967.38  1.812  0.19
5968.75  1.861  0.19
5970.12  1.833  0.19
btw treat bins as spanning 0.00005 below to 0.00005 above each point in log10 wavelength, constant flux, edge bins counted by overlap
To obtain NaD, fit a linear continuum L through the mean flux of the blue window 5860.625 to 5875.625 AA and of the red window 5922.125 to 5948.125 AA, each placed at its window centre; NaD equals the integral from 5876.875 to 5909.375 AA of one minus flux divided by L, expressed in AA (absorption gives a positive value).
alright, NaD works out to 6.2 AA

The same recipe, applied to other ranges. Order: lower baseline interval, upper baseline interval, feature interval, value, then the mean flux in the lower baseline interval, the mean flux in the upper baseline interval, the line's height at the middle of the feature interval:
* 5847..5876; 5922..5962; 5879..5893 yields 3.68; 1.91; 1.84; 1.89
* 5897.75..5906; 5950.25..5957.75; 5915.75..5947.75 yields -1.14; 1.62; 1.85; 1.76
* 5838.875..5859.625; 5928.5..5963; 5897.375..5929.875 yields 2.49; 1.94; 1.83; 1.86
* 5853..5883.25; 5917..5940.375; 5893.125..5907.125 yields 2.61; 1.89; 1.84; 1.87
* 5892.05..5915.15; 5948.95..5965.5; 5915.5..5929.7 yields -1.20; 1.55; 1.83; 1.65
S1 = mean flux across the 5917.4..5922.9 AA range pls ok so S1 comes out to 1.76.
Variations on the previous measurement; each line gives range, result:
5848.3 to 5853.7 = 2.03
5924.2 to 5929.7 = 1.85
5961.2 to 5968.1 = 1.82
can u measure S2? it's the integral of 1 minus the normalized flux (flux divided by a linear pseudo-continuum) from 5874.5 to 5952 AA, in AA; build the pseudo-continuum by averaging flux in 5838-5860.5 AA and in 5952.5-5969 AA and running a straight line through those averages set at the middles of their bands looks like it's 9.1 AA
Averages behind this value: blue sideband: 1.94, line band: 1.66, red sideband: 1.84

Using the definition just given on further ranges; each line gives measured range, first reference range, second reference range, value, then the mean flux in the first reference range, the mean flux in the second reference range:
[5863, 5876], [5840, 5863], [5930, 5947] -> -0.15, 1.92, 1.83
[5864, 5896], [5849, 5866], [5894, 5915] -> 2.55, 1.88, 1.6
